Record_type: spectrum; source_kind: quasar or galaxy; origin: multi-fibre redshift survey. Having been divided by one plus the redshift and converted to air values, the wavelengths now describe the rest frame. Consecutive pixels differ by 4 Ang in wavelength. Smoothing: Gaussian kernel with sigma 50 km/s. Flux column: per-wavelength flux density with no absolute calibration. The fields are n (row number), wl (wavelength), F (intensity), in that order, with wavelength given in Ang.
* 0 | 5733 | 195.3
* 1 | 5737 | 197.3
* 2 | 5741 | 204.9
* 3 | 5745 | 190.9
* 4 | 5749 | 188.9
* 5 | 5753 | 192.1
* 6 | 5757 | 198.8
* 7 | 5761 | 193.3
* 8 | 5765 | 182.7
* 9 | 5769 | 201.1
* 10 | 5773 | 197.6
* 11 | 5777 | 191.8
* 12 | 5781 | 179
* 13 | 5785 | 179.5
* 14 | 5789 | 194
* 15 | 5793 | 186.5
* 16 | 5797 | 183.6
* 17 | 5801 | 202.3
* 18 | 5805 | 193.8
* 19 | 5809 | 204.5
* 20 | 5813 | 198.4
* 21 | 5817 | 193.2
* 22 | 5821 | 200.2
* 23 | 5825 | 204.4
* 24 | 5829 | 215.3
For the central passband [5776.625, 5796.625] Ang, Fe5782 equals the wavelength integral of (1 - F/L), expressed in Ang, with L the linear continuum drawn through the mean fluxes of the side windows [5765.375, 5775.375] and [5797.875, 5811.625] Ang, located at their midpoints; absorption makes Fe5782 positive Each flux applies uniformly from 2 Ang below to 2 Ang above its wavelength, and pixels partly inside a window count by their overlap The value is 1.2 Ang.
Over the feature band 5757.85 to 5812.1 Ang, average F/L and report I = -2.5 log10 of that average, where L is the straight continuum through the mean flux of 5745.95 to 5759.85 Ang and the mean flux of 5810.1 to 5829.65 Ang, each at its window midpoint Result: 0.03 mag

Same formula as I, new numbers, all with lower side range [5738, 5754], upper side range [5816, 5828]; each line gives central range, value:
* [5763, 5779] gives 0.02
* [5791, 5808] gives 0.04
